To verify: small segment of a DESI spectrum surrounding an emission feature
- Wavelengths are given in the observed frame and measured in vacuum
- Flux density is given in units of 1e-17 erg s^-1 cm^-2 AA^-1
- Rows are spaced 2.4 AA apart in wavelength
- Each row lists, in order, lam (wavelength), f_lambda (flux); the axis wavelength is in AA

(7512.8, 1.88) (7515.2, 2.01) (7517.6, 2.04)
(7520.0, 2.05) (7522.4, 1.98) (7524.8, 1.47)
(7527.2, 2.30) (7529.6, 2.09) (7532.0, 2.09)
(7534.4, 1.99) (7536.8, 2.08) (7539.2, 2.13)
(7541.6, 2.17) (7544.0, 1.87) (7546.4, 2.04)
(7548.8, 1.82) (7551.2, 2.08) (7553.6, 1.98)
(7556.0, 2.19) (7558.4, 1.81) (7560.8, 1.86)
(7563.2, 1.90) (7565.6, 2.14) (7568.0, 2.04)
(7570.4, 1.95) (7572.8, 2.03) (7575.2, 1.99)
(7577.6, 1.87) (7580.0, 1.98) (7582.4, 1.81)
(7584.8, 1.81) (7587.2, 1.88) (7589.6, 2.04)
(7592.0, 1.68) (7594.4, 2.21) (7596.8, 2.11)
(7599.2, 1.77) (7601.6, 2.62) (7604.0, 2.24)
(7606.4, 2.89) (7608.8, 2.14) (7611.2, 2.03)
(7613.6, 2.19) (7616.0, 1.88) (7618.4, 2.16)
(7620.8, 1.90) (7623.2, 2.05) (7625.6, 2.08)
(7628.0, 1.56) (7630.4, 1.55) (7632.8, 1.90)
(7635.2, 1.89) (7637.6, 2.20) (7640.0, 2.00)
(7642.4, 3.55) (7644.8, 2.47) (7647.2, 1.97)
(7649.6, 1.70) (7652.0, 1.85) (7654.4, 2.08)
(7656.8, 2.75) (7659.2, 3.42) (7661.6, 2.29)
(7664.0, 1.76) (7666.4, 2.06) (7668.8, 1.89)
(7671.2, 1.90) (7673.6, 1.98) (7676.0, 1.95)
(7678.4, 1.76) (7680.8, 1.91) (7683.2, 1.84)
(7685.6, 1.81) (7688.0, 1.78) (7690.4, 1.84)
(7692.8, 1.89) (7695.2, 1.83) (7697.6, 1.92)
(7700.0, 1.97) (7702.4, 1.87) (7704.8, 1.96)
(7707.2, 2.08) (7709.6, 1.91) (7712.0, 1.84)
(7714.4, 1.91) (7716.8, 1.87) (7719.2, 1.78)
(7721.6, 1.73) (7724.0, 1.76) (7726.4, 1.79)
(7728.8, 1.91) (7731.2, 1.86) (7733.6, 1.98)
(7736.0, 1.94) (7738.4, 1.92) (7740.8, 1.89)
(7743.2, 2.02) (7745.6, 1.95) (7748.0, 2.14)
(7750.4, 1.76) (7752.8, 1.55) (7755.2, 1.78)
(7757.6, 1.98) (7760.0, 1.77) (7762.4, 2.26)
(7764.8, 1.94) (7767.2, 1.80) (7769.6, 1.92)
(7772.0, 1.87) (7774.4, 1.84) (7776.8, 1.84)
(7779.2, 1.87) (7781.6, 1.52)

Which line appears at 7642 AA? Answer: [S II] 6716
